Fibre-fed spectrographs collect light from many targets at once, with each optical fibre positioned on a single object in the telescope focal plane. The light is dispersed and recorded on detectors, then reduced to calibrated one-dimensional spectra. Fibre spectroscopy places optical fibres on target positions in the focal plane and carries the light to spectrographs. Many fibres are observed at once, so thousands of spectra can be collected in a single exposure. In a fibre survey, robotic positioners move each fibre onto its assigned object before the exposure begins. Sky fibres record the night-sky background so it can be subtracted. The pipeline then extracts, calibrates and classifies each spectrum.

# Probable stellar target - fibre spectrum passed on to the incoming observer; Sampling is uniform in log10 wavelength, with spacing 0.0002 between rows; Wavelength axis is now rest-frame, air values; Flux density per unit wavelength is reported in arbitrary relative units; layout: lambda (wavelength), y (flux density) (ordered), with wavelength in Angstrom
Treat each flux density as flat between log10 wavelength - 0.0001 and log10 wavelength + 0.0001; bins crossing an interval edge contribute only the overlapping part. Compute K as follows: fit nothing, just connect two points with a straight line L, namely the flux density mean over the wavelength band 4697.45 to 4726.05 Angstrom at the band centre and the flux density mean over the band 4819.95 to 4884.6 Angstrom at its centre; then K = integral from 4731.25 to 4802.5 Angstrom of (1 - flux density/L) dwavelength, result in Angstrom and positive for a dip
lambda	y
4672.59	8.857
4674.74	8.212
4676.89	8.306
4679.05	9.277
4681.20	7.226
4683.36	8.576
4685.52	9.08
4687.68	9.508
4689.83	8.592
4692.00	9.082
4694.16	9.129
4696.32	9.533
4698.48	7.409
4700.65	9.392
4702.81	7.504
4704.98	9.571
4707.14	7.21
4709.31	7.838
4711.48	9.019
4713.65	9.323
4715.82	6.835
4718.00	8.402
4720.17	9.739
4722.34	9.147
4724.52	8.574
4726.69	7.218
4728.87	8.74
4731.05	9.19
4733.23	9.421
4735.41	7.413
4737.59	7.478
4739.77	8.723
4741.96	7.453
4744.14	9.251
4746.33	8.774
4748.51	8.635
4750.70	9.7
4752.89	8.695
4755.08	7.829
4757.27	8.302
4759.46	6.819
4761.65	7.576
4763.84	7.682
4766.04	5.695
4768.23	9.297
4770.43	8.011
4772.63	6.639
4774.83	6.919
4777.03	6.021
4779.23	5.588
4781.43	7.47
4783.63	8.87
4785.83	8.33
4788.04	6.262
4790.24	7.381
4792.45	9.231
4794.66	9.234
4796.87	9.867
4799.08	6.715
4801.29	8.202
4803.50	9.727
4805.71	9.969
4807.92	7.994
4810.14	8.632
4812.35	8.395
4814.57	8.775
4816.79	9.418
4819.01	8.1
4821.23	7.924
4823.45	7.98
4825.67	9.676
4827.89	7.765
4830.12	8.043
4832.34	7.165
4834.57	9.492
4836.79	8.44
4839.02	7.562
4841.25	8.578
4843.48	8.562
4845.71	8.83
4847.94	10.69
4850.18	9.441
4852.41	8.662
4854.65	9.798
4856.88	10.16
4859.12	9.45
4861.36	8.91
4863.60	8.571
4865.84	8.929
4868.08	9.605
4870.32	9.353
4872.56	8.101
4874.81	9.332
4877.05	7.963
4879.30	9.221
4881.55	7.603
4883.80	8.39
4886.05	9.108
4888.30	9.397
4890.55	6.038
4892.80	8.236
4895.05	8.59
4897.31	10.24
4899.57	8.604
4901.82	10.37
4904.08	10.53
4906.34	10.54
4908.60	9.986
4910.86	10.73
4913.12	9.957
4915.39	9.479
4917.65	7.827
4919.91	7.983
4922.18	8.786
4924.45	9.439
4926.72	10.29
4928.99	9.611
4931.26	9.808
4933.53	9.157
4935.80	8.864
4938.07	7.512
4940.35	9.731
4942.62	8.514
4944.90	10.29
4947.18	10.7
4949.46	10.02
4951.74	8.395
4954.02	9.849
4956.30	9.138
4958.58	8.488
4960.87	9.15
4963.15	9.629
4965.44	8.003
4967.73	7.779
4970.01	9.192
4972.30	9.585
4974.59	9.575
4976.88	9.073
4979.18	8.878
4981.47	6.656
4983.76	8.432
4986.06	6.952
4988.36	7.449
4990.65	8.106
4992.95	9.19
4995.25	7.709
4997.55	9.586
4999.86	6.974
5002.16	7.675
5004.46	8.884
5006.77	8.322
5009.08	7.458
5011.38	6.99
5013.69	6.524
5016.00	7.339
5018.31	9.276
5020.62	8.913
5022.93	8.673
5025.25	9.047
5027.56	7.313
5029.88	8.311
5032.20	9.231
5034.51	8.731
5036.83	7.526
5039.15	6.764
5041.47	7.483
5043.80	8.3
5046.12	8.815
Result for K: 5.23 Angstrom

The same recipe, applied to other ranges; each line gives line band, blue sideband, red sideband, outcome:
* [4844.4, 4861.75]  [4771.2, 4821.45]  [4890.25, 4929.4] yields -1.6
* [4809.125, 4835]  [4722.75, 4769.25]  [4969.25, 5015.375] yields -0.7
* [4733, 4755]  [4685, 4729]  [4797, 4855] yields 0.3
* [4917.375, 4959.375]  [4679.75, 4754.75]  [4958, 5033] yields -4.3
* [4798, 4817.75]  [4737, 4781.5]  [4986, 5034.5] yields -2.1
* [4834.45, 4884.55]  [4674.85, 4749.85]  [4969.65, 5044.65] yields -3.4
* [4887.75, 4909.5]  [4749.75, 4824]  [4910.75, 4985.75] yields -1.2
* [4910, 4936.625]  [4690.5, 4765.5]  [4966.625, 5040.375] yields -3.4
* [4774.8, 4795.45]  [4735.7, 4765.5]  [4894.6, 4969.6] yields 2.1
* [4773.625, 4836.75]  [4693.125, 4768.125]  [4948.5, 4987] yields 2.1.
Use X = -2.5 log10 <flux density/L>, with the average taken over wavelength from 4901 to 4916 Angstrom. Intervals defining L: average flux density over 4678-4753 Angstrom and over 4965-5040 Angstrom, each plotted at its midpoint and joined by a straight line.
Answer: -0.23 mag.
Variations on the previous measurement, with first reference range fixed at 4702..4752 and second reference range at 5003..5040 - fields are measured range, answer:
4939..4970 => -0.13 mag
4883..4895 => 0.00 mag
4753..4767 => 0.14 mag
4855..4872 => -0.12 mag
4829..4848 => -0.02 mag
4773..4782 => 0.29 mag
